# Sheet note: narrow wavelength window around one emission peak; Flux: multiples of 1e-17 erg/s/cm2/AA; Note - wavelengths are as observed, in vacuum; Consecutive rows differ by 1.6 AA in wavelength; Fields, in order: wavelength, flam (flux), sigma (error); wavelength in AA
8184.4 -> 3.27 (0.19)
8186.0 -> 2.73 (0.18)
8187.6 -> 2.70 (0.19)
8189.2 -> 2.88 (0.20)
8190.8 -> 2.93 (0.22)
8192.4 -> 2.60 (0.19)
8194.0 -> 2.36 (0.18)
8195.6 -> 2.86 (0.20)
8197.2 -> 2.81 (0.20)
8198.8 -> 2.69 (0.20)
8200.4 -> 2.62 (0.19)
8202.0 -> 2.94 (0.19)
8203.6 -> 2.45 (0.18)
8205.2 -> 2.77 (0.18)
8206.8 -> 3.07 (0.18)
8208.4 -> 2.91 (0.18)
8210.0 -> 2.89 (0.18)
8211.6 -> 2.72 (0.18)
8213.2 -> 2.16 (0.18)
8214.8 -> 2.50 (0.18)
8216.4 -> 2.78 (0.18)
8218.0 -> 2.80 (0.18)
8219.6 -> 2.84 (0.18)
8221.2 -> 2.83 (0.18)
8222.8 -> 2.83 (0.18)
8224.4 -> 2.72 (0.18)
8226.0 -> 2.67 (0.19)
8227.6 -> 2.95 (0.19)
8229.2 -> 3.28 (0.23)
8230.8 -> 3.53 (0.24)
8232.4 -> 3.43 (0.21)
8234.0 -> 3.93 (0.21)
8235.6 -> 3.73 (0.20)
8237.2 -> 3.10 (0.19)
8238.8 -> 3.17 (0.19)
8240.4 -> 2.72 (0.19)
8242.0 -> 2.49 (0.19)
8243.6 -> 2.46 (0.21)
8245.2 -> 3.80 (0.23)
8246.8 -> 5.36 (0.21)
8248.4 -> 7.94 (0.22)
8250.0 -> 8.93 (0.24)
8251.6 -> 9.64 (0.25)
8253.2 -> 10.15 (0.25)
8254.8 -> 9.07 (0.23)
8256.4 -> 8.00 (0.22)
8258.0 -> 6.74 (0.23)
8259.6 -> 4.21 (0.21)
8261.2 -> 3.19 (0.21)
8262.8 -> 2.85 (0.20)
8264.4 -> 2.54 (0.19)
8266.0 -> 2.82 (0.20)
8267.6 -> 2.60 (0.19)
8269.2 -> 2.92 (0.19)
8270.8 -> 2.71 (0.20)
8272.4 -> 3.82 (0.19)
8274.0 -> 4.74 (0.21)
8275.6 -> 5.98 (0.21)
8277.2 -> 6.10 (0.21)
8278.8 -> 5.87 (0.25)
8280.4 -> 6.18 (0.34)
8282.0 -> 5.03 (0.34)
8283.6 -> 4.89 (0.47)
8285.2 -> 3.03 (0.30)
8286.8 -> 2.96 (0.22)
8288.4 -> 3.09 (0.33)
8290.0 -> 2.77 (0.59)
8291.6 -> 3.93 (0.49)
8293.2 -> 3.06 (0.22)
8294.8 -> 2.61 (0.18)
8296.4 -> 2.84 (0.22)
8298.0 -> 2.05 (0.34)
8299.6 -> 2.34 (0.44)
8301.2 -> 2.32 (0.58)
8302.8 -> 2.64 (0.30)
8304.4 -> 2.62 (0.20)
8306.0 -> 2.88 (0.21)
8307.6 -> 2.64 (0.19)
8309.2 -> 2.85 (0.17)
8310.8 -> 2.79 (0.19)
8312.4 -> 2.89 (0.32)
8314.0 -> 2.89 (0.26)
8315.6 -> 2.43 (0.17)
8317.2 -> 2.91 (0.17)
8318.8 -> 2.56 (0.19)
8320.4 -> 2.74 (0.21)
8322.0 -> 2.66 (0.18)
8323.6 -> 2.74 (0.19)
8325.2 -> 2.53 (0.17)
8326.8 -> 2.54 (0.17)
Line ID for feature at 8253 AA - H-alpha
